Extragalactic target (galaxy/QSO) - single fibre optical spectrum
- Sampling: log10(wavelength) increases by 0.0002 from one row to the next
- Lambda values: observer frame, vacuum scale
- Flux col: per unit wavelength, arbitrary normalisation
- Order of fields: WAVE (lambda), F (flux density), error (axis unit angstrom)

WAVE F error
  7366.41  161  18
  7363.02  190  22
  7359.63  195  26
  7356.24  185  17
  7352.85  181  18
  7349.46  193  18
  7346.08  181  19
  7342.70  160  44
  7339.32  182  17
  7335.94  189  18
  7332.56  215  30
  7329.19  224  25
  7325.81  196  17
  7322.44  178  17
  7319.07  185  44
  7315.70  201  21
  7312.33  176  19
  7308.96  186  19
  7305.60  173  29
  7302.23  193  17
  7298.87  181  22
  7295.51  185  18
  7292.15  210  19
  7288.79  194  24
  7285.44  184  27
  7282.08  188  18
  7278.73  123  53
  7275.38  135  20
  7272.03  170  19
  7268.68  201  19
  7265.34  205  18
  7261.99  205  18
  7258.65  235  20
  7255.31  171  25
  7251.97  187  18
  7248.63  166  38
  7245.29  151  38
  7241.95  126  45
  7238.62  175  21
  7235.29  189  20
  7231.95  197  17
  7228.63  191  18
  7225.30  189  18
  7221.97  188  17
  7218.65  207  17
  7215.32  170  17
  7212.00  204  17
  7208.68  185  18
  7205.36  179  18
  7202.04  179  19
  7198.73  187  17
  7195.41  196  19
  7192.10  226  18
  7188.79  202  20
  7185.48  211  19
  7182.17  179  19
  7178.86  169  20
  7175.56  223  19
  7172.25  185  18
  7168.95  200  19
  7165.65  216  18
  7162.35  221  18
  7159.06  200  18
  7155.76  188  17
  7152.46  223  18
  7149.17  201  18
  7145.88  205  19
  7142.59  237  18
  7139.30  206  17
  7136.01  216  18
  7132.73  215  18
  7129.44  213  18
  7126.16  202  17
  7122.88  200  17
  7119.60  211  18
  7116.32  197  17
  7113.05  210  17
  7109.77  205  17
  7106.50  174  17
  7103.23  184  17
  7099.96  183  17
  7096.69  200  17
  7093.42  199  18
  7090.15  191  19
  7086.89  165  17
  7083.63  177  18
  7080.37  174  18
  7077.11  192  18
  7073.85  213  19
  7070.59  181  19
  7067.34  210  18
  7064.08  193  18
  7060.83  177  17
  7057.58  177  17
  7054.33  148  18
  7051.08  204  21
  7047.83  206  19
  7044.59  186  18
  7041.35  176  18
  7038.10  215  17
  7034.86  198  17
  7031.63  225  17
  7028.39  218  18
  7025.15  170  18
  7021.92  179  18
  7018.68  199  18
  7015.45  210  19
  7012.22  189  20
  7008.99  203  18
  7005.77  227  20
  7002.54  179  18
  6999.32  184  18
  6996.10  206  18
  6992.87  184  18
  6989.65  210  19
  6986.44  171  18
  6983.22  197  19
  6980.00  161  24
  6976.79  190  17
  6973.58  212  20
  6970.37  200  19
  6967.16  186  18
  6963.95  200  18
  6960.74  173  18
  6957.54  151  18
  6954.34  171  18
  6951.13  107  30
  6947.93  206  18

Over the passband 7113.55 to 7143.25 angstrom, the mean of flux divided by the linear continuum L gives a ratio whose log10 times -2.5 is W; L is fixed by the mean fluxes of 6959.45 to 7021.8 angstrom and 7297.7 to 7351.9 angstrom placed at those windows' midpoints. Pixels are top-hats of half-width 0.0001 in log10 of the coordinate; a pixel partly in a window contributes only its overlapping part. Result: -0.101 mag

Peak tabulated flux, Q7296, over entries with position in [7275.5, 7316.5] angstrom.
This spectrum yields 210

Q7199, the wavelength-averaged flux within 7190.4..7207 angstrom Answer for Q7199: 193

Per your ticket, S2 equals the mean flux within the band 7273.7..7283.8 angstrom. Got 149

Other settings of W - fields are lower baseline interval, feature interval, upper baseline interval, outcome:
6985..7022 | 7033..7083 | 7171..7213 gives 0.031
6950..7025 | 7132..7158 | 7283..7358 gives -0.127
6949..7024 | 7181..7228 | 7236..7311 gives -0.069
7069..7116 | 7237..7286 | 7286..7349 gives 0.088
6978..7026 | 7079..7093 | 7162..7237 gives 0.083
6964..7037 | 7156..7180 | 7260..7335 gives -0.062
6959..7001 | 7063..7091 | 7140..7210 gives 0.040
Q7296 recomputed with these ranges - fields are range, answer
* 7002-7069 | 227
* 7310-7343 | 224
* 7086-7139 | 216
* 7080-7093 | 191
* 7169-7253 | 226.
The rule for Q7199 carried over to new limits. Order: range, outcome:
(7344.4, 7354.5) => 185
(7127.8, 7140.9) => 212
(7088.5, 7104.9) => 191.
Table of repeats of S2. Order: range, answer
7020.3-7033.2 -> 198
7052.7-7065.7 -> 174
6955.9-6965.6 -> 175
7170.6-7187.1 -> 193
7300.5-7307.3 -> 183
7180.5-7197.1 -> 203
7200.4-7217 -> 183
